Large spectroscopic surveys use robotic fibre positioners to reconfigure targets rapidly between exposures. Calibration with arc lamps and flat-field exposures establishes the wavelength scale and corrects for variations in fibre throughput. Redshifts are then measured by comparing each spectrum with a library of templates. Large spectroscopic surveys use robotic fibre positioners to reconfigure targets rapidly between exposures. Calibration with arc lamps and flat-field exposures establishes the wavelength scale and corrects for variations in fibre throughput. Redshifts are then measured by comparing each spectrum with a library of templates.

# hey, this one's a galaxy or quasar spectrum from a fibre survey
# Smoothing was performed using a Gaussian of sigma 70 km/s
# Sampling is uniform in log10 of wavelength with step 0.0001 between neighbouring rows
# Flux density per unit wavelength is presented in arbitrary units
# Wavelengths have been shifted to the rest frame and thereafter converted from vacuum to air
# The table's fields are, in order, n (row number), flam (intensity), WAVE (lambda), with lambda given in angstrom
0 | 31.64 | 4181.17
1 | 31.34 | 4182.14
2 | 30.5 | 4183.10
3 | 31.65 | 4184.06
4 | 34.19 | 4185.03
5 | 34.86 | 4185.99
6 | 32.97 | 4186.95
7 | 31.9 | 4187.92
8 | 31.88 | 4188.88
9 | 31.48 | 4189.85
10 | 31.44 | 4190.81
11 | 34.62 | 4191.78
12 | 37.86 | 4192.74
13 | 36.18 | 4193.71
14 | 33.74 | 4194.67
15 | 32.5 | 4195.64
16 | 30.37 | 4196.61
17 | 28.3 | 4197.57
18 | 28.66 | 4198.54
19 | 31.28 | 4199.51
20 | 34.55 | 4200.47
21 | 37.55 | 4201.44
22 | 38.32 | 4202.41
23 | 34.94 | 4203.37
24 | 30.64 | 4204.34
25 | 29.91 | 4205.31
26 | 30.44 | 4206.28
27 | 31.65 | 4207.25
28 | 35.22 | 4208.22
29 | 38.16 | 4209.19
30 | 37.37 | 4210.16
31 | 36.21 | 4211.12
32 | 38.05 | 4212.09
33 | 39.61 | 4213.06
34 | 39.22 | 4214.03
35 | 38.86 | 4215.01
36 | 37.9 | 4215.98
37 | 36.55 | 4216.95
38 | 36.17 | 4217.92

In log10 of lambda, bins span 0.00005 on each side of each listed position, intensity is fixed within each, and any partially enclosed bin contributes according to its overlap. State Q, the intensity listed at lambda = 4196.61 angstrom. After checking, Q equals 30.37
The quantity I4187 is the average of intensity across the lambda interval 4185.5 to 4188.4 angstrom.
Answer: 33.3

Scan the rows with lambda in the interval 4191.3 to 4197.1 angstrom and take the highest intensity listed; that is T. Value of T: 37.86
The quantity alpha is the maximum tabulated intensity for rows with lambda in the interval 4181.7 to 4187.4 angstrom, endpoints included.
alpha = 34.86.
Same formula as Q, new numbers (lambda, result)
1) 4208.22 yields 35.22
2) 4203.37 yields 34.94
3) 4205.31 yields 29.91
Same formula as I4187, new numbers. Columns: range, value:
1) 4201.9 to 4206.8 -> 32.9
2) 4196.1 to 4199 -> 29.1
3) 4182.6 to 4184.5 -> 31.2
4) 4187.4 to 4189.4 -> 31.8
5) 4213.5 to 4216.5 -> 38.5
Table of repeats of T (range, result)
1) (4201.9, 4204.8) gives 38.32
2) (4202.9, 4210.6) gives 38.16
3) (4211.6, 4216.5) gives 39.61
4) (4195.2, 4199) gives 32.5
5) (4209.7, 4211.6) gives 37.37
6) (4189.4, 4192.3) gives 34.62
